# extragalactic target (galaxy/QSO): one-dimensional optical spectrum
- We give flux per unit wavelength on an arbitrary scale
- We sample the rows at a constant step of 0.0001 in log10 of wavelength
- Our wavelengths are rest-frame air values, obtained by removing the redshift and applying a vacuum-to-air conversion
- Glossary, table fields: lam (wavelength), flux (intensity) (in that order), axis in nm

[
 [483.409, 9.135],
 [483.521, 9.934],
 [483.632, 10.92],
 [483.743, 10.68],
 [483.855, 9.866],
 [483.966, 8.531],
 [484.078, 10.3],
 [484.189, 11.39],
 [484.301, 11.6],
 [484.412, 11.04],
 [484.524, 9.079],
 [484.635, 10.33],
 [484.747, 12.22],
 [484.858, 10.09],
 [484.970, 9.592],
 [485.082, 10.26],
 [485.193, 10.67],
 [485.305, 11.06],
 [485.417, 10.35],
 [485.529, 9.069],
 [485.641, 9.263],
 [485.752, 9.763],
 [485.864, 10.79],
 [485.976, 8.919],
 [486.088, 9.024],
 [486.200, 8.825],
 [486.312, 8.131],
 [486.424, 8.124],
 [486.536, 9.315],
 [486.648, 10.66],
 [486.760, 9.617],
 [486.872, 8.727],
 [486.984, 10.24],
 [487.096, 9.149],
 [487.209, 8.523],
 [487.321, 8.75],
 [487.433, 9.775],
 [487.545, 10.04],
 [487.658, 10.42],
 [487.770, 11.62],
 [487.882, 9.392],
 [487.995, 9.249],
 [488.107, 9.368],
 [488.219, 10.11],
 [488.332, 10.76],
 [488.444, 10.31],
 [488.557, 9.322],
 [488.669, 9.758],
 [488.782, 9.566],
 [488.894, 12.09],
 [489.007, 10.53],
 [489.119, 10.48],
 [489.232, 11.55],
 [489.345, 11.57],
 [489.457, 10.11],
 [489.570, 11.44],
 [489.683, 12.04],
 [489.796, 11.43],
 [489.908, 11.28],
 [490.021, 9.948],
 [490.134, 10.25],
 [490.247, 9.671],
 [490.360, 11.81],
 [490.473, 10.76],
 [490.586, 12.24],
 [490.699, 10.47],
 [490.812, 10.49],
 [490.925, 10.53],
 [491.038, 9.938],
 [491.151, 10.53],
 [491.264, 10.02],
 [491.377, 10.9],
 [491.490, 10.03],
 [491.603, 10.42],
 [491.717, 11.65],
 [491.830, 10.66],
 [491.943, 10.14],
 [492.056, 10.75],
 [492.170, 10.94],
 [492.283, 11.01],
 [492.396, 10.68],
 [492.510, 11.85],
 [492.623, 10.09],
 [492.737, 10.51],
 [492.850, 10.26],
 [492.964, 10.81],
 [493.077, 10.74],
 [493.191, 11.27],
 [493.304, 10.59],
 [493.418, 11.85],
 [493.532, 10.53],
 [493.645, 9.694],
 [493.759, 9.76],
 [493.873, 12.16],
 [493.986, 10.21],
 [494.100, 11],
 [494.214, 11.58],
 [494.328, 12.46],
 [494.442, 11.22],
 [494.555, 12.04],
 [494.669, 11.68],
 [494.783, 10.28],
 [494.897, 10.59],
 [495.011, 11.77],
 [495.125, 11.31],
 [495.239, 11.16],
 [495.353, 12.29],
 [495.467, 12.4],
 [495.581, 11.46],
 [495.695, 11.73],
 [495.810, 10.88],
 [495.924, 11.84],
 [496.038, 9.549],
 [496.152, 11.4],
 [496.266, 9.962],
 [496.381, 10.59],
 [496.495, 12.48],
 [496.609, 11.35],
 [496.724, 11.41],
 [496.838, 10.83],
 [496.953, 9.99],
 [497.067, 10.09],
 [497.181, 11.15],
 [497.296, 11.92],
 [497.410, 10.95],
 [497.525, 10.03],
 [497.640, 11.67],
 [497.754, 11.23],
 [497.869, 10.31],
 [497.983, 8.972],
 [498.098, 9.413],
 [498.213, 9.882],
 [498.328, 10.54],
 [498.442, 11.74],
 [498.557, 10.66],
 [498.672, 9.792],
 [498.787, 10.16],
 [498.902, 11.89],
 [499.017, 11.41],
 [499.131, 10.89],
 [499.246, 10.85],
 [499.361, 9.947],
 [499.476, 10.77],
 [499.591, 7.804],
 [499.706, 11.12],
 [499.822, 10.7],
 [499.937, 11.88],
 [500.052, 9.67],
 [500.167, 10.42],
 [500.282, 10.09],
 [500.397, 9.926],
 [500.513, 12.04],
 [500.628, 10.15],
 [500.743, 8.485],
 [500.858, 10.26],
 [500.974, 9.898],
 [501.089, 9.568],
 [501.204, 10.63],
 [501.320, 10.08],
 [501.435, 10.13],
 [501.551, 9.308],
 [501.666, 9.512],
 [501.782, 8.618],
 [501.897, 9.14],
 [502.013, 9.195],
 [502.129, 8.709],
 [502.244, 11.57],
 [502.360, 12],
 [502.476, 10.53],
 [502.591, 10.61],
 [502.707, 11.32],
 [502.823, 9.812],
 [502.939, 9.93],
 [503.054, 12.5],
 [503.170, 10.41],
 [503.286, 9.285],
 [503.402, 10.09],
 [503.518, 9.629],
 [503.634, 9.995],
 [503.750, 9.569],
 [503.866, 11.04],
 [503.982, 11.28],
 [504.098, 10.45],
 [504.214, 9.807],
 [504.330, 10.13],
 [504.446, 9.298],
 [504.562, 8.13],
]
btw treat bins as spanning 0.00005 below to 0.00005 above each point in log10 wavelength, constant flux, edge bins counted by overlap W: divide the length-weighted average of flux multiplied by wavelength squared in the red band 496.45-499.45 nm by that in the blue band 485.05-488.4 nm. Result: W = 1.2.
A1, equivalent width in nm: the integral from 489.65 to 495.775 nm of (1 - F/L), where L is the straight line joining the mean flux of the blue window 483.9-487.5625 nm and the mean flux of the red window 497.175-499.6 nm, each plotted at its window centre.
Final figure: -0.43 nm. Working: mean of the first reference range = 9.79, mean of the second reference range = 10.6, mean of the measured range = 11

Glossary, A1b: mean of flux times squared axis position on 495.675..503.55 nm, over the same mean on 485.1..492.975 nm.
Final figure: 1.06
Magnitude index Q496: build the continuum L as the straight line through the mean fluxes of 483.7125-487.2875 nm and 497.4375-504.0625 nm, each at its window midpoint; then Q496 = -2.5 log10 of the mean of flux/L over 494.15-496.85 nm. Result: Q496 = -0.123 mag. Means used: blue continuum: 9.83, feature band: 11.4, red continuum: 10.3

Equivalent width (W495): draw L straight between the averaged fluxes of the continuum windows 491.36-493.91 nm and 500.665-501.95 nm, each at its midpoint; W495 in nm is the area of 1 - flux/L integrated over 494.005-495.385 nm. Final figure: -0.12 nm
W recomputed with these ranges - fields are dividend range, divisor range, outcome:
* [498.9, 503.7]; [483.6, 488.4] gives 1.10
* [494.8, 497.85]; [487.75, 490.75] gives 1.08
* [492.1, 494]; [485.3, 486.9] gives 1.18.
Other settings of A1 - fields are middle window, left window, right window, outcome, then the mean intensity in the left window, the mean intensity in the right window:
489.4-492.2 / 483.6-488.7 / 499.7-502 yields -0.226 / 9.89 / 10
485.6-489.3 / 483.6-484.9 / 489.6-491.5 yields 0.300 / 10.5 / 10.8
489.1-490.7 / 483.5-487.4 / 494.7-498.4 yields -0.117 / 9.85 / 10.9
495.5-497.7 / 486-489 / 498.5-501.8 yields -0.207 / 9.66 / 10.2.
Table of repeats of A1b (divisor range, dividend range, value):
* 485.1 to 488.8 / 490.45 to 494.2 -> 1.13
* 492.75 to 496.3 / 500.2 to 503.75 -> 0.94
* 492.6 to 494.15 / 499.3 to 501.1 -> 0.98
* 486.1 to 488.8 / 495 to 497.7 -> 1.21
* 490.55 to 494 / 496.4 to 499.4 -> 1.03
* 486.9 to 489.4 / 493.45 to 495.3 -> 1.13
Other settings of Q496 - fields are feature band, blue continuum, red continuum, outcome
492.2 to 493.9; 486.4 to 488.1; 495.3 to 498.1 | -0.03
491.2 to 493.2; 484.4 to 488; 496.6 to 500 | -0.05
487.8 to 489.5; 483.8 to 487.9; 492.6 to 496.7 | 0.00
